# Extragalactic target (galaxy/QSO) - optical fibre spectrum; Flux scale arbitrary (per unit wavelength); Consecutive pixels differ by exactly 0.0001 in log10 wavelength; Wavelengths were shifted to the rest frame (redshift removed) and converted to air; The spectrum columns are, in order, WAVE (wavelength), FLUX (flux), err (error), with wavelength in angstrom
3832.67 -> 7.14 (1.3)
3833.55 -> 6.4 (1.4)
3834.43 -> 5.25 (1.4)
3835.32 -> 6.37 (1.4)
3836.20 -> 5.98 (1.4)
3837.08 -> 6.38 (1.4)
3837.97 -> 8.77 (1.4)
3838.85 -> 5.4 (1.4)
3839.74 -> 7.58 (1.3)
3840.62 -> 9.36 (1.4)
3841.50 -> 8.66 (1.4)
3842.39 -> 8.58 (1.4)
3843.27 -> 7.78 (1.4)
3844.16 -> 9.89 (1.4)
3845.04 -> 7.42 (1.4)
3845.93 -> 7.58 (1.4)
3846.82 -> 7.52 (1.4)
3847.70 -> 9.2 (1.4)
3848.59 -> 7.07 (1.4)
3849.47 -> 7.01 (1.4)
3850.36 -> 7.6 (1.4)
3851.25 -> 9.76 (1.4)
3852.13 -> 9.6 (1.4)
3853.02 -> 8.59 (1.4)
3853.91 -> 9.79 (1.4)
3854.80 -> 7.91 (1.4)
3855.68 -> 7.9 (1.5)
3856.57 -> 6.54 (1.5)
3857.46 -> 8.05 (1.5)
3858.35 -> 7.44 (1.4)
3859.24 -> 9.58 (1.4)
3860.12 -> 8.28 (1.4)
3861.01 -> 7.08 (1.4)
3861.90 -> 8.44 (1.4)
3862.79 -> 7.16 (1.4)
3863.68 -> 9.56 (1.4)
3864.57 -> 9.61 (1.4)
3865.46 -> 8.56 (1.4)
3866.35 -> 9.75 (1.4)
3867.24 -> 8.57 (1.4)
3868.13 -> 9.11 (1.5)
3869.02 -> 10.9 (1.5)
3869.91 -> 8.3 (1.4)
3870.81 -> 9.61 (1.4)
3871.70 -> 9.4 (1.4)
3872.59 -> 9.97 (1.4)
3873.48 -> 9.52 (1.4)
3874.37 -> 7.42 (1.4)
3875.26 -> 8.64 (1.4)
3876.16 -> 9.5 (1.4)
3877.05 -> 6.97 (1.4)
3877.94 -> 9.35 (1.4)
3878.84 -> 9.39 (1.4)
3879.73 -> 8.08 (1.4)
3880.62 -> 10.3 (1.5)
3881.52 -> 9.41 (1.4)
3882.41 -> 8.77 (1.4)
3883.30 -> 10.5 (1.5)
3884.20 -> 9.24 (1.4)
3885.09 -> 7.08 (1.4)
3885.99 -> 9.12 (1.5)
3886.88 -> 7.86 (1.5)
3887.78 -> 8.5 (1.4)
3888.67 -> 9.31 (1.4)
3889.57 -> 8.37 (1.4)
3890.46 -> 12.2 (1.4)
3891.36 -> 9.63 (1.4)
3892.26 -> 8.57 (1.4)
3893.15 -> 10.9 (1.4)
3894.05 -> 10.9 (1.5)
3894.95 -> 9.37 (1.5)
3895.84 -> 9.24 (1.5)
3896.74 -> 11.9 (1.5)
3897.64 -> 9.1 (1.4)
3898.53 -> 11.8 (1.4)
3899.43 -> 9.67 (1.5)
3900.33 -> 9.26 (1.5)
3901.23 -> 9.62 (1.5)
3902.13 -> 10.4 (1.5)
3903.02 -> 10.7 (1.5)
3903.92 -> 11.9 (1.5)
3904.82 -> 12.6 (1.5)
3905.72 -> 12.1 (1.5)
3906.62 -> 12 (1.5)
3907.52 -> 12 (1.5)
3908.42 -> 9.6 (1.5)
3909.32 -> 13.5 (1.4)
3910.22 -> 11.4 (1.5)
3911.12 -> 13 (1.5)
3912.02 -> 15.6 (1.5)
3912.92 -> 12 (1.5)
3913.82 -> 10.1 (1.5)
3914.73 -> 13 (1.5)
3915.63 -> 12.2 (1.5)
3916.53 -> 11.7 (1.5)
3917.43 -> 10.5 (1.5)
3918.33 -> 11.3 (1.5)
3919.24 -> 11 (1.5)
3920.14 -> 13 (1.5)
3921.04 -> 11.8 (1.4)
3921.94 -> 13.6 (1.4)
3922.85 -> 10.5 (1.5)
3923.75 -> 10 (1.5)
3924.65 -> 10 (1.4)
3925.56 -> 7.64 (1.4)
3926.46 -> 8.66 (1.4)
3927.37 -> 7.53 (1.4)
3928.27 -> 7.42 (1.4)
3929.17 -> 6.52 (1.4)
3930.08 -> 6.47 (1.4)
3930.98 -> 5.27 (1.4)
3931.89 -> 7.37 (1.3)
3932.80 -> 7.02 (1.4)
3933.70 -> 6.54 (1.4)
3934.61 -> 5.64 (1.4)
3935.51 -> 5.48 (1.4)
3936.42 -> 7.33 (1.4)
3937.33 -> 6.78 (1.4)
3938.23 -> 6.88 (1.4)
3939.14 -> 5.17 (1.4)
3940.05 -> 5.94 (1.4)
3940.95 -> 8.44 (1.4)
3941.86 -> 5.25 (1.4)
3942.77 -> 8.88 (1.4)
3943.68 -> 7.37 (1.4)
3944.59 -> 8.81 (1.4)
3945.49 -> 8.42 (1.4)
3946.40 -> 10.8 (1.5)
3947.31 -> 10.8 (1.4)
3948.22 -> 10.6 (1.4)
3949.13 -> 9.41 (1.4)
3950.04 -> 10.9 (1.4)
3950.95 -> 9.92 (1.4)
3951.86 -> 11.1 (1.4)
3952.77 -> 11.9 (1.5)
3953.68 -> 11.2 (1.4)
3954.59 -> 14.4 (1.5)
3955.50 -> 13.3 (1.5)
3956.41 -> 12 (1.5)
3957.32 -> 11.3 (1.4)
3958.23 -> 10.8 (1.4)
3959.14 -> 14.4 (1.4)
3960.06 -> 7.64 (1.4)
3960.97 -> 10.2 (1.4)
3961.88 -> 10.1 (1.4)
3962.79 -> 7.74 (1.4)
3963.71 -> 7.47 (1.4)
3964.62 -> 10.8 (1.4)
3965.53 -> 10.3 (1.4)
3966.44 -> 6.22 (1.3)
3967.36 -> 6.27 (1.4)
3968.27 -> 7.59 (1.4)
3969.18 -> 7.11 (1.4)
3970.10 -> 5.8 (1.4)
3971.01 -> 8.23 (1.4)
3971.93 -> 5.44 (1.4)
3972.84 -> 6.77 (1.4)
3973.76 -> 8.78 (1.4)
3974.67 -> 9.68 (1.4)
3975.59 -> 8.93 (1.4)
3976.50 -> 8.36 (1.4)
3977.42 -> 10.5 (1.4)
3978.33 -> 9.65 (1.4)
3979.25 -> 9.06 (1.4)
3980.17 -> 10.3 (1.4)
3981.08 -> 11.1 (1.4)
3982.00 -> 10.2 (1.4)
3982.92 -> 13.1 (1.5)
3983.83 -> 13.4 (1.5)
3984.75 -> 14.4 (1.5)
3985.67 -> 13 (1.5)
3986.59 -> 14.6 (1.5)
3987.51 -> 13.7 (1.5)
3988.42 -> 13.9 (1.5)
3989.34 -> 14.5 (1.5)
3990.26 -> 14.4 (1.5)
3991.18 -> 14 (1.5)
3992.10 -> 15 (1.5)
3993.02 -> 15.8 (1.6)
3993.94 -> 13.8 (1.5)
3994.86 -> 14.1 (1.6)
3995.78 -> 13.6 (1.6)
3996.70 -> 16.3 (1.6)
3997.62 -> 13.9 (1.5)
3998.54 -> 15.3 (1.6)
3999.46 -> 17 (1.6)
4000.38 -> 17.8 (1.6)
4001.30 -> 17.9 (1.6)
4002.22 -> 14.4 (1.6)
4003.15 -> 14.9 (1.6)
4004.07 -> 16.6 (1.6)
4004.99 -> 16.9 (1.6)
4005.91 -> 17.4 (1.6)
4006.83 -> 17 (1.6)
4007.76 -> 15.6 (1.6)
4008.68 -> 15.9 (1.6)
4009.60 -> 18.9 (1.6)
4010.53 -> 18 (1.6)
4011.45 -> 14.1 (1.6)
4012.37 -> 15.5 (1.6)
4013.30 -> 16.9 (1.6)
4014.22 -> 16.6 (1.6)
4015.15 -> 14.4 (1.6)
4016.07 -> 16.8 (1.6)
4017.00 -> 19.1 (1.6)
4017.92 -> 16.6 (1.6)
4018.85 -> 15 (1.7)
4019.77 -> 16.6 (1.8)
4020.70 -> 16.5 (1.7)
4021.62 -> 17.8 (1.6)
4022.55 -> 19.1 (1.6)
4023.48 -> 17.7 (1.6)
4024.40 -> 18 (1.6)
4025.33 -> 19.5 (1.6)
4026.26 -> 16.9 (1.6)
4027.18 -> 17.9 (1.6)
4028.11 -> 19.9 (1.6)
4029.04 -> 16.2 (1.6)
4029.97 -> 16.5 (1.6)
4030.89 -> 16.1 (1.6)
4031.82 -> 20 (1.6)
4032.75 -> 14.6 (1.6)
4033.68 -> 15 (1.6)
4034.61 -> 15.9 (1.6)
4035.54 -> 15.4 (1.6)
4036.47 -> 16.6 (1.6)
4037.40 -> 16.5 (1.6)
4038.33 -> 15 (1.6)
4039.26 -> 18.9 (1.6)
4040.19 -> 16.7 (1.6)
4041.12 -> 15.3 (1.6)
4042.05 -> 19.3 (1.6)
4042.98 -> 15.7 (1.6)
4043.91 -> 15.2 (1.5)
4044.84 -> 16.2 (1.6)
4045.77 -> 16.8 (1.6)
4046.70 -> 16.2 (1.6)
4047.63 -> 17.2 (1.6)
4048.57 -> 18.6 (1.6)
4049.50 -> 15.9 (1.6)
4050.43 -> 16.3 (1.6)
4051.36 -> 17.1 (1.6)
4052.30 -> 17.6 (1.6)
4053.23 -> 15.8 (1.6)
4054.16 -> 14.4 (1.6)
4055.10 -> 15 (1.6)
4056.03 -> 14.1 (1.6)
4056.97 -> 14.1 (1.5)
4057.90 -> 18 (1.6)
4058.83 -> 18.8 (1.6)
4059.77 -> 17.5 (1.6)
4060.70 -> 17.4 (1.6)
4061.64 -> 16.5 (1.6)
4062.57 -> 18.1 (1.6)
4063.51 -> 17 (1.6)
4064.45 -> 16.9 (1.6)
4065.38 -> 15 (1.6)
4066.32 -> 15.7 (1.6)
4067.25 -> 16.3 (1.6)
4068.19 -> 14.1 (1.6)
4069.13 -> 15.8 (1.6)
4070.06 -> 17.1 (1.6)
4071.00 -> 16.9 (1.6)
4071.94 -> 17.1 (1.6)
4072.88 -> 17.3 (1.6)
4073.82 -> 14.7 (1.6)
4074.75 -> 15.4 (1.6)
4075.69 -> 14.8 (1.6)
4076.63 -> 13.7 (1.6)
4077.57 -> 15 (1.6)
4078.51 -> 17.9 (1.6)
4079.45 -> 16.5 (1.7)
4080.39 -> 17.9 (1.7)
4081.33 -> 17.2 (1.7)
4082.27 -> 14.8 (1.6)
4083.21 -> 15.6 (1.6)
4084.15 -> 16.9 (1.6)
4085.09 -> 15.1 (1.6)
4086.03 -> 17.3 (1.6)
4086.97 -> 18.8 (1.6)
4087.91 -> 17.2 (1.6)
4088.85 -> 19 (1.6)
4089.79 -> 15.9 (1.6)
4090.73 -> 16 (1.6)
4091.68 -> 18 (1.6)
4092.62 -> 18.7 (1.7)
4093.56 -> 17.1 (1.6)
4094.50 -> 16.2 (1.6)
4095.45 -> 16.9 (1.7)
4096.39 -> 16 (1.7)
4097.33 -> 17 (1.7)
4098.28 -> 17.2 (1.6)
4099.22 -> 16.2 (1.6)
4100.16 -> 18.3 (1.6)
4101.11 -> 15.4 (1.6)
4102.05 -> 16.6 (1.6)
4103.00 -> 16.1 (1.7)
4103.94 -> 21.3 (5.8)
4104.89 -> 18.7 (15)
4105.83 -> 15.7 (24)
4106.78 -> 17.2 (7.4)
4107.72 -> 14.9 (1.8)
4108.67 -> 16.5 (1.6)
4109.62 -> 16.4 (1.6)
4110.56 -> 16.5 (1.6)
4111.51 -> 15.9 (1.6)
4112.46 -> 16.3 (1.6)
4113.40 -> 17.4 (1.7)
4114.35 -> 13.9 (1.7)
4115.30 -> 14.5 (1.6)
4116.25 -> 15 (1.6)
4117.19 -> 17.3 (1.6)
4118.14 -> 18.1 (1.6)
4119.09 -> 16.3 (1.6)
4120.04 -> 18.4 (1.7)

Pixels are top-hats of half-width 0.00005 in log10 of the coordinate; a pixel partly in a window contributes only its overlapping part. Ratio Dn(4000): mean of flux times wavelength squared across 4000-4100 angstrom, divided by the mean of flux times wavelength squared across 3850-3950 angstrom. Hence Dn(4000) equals 1.92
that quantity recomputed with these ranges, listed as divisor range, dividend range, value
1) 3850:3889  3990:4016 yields 1.93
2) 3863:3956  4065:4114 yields 1.88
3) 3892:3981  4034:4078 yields 1.80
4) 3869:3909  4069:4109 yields 1.89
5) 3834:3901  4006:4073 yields 2.09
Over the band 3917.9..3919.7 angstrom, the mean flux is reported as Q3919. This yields 11.1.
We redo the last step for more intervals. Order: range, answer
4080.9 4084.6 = 16.1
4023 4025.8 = 18.4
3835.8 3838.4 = 7.04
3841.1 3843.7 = 8.34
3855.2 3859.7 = 7.92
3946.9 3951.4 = 10.3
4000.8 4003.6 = 15.7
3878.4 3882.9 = 9.22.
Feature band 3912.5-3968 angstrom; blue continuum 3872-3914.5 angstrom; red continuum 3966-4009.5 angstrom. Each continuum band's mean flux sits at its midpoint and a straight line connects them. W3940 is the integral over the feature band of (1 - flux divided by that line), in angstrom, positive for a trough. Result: 9.71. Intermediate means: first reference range 10.2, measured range 9.35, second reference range 12.6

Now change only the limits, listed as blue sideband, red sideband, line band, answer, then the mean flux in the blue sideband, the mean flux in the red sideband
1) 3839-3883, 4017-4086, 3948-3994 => 8.6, 8.6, 16.6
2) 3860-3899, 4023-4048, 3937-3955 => 4.8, 9.22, 16.9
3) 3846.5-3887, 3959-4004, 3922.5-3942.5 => 6.1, 8.69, 11.6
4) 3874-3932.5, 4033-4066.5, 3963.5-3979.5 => 6.0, 10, 16.4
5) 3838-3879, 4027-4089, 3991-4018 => -3.2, 8.49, 16.5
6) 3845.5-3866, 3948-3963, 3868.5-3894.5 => -0.7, 8.26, 11.1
